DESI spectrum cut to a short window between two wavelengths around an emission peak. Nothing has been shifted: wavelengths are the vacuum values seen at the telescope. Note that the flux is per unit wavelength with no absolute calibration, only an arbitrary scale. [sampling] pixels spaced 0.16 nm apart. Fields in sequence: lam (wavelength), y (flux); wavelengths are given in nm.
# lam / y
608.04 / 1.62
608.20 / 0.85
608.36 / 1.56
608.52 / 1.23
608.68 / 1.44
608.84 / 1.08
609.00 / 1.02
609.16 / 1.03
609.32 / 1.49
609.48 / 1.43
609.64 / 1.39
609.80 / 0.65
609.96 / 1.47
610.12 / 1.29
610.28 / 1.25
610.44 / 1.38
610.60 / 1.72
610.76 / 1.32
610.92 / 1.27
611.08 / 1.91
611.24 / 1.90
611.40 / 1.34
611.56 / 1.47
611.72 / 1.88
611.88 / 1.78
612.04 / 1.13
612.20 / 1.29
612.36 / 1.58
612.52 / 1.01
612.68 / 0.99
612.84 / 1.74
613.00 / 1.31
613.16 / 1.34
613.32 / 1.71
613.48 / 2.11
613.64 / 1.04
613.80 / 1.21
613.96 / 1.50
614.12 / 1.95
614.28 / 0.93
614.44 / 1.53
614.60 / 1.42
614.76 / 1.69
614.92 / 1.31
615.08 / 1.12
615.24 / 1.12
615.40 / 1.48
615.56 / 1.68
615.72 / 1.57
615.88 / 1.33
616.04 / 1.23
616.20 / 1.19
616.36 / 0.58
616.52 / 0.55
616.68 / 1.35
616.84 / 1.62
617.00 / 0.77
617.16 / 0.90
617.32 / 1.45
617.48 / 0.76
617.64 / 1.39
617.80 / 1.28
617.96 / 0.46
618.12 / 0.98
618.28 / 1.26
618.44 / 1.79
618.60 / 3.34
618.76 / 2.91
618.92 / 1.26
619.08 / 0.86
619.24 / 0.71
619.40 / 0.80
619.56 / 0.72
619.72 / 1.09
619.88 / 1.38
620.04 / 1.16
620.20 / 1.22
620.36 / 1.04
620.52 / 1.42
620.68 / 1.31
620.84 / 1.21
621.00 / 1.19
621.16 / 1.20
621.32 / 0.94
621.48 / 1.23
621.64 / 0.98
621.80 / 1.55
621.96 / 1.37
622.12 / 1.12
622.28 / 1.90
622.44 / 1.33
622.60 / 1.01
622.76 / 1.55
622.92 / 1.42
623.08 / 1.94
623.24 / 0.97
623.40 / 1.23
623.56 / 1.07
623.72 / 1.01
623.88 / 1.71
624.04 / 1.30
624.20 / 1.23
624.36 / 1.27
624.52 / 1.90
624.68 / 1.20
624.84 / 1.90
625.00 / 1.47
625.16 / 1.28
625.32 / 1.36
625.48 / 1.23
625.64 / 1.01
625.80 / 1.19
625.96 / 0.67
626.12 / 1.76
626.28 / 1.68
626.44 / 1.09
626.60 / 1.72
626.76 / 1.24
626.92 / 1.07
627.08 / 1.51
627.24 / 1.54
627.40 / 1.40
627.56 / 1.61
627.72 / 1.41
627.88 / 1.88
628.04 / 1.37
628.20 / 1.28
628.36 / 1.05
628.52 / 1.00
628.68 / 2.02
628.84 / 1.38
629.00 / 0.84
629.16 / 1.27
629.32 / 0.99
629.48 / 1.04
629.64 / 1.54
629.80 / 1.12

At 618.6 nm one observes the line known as H-beta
